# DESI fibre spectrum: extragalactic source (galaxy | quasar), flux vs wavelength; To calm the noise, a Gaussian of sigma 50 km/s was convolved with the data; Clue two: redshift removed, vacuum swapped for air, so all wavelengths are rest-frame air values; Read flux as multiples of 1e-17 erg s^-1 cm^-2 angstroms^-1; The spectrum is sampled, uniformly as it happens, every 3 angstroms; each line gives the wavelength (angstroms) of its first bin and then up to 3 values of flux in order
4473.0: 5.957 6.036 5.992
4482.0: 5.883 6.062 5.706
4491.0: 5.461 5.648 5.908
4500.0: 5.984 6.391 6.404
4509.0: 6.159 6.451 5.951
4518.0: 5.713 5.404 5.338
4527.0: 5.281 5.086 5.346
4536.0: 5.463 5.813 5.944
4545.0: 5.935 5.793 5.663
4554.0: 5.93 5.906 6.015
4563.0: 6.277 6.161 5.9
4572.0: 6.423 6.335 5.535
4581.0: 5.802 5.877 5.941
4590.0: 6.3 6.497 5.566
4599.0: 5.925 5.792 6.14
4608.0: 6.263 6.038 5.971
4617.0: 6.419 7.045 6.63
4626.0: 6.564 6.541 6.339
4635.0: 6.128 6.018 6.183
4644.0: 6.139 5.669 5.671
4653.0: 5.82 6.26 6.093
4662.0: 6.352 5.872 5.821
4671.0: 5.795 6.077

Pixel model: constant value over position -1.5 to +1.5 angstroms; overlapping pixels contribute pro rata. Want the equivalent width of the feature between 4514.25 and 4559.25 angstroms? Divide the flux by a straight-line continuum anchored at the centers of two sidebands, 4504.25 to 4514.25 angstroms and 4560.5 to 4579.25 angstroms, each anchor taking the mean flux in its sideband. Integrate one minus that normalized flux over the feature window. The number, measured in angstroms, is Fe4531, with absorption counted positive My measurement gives 4.19 angstroms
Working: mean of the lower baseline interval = 6.31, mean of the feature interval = 5.64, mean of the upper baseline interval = 6.11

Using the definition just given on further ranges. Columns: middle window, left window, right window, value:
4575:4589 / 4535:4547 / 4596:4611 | 0.1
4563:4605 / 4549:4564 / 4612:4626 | 1.1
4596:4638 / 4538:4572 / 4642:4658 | -2.2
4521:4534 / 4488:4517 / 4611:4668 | 1.7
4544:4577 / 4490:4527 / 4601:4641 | 0.3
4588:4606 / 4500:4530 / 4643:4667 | -0.3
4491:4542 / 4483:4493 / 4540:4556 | 0.2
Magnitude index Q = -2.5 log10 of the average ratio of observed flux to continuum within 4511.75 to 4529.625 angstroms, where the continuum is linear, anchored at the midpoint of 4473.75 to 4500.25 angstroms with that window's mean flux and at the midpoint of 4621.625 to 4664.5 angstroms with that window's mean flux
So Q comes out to 0.06 mag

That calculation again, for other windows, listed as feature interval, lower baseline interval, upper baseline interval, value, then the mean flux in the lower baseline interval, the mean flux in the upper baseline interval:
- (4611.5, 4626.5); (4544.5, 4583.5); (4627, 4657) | -0.076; 5.97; 6.08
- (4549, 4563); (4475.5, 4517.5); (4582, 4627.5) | 0.034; 5.99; 6.19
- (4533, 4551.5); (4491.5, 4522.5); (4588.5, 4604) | 0.048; 5.98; 6.02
